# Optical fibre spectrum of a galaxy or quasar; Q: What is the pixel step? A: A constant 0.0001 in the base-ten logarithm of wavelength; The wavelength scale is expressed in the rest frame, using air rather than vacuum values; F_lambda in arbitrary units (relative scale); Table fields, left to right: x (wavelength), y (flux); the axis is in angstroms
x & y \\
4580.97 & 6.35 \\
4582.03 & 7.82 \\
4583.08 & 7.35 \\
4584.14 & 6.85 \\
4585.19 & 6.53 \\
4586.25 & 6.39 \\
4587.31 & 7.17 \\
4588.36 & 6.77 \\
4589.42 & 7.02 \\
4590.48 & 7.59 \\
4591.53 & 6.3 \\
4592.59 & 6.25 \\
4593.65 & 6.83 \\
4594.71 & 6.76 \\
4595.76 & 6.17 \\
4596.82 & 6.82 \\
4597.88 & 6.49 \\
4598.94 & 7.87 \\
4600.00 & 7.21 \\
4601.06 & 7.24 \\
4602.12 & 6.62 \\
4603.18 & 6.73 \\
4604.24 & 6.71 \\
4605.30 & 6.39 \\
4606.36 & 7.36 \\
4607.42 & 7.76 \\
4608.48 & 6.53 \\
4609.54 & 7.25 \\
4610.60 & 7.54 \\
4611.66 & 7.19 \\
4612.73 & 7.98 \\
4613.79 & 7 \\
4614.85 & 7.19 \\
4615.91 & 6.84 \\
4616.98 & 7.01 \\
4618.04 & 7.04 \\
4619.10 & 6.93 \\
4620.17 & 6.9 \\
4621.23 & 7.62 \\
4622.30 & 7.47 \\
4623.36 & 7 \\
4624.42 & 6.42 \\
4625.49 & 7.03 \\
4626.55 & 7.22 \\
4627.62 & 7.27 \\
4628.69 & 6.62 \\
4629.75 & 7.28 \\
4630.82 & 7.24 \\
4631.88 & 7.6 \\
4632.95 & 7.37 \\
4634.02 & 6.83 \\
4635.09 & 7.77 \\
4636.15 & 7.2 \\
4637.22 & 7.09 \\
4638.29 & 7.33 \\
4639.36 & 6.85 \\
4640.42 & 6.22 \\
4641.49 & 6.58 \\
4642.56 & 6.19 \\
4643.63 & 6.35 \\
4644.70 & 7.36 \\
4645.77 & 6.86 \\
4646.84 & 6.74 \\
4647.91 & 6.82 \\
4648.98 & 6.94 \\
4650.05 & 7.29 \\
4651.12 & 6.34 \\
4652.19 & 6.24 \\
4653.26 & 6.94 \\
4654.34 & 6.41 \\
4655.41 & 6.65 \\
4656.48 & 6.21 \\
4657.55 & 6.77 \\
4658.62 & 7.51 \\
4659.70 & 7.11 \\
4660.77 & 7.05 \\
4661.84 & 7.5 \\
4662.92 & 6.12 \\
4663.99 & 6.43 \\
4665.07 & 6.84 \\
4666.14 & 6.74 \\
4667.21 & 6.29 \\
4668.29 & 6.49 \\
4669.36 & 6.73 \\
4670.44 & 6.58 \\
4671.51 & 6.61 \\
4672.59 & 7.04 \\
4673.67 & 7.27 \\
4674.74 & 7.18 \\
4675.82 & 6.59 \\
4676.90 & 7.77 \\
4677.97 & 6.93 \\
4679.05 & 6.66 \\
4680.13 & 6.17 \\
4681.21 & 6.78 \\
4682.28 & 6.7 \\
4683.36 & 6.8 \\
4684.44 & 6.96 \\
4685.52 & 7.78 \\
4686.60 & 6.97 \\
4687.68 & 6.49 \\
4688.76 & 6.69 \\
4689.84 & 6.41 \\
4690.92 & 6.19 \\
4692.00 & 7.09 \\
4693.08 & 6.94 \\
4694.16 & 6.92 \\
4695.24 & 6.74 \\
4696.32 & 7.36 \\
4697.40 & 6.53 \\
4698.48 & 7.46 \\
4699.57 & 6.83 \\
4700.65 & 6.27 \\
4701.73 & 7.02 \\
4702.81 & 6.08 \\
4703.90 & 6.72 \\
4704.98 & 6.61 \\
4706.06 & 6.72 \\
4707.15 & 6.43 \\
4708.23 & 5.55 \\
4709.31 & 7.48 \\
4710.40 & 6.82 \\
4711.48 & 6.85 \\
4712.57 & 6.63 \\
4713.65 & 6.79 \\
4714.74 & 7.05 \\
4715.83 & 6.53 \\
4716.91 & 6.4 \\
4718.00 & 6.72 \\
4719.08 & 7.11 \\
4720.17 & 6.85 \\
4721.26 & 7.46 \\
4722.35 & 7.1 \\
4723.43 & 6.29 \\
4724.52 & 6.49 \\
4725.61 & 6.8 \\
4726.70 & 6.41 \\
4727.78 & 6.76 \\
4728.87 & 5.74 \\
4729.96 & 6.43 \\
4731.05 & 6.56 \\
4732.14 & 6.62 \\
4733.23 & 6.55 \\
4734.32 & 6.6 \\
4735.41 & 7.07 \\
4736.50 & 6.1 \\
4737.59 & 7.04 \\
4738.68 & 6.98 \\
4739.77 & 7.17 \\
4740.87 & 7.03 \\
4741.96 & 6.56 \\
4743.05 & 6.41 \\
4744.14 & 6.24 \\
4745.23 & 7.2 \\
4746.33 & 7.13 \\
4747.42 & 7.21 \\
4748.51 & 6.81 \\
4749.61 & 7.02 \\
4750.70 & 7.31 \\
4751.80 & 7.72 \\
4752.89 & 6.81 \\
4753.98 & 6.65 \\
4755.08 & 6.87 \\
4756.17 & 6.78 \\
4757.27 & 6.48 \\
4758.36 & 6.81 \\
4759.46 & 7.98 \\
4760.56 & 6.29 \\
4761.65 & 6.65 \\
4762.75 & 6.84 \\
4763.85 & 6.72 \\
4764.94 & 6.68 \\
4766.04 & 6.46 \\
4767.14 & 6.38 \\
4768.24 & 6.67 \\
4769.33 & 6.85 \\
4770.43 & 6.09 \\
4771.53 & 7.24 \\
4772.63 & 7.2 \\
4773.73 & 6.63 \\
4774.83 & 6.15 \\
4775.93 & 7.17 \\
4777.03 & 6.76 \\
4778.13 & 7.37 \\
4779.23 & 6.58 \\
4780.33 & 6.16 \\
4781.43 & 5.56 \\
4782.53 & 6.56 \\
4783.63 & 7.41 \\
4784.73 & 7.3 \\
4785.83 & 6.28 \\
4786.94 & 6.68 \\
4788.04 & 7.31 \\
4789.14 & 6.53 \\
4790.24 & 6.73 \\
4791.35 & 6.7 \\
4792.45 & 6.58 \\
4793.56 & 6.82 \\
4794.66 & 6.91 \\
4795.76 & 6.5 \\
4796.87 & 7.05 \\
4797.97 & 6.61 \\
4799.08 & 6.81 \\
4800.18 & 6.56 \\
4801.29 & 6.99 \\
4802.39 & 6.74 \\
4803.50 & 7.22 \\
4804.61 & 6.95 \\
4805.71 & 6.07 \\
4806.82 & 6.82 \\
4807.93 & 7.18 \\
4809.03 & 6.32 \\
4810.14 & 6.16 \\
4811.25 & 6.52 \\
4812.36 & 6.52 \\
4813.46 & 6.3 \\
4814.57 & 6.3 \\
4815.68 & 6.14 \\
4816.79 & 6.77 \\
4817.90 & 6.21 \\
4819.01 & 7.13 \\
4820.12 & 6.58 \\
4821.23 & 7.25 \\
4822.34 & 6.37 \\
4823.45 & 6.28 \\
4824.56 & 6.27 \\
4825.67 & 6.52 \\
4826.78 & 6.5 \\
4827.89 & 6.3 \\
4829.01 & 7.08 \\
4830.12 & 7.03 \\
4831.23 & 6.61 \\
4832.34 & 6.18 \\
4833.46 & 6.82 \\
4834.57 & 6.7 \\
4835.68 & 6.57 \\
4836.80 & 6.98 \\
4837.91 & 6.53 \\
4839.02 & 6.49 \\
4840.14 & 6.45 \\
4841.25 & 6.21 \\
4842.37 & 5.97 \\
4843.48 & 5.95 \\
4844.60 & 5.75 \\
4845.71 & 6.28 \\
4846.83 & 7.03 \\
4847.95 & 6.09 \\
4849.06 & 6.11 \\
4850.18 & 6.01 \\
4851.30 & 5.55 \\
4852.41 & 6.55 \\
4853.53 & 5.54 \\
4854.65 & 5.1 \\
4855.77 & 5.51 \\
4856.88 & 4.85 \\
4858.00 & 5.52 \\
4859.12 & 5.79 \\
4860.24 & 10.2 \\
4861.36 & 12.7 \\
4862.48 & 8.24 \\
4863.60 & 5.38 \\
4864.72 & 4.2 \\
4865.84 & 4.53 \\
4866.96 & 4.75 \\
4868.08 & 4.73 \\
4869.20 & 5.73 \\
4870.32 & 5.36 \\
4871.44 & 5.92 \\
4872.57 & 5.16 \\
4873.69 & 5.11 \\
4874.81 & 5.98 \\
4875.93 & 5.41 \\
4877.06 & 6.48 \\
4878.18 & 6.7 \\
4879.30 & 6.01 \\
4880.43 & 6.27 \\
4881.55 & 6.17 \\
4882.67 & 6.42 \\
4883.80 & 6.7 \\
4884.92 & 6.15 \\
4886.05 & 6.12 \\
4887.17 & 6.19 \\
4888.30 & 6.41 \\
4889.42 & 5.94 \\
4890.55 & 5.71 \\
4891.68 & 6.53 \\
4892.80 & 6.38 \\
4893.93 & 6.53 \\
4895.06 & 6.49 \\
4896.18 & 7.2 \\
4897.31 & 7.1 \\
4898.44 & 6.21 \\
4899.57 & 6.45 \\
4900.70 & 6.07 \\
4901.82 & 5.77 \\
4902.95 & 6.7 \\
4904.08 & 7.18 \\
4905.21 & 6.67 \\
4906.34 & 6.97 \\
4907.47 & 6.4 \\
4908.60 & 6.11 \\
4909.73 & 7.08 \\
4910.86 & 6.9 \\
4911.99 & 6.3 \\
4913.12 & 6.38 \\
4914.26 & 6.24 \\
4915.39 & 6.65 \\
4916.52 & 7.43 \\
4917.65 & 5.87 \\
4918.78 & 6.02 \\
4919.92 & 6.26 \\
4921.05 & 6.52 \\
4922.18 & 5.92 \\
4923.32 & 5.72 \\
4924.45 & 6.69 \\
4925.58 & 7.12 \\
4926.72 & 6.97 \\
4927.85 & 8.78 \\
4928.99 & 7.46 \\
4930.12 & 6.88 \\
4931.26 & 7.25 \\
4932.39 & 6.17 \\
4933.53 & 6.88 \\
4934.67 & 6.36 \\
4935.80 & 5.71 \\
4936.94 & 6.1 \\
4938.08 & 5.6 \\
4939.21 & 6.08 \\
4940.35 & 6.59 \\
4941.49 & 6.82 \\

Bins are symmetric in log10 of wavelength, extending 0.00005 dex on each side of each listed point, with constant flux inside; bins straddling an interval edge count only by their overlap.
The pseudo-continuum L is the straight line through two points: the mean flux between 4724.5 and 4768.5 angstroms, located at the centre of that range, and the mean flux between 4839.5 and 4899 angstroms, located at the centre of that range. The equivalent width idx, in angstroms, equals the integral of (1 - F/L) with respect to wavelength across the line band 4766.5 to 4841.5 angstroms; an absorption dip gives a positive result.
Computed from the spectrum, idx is -1.9 angstroms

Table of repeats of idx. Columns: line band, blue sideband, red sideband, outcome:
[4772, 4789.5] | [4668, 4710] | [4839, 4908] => -0.6 angstroms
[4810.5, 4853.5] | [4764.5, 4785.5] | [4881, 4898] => 0.8 angstroms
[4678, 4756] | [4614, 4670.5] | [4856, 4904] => -0.8 angstroms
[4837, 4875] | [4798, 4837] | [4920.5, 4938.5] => 3.0 angstroms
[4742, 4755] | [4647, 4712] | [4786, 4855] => -0.6 angstroms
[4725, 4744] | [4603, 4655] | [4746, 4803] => 0.6 angstroms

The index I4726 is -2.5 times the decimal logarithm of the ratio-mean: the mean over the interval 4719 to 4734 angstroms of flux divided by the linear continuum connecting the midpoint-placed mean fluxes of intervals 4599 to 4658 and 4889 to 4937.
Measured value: 0.03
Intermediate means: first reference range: 6.98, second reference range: 6.57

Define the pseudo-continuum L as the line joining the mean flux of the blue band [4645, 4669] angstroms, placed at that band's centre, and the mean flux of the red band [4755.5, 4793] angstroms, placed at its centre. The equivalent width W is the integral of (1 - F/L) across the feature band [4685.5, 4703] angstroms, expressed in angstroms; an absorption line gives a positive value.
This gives -0.1 angstroms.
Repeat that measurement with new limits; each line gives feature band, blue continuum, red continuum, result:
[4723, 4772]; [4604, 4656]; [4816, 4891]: -1.0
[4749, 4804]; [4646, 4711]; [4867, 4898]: -2.9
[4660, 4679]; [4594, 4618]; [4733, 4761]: 0.4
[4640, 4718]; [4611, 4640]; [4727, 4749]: 2.1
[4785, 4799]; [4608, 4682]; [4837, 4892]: -0.8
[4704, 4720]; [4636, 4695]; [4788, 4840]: 0.1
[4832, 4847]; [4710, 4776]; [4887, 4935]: 0.6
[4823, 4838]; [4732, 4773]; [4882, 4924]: 0.0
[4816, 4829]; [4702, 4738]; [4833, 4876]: -0.6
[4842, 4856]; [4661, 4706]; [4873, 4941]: 1.2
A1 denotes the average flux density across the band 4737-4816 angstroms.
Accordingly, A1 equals 6.75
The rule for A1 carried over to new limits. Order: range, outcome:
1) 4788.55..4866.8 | 6.52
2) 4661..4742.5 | 6.75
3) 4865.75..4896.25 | 5.97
